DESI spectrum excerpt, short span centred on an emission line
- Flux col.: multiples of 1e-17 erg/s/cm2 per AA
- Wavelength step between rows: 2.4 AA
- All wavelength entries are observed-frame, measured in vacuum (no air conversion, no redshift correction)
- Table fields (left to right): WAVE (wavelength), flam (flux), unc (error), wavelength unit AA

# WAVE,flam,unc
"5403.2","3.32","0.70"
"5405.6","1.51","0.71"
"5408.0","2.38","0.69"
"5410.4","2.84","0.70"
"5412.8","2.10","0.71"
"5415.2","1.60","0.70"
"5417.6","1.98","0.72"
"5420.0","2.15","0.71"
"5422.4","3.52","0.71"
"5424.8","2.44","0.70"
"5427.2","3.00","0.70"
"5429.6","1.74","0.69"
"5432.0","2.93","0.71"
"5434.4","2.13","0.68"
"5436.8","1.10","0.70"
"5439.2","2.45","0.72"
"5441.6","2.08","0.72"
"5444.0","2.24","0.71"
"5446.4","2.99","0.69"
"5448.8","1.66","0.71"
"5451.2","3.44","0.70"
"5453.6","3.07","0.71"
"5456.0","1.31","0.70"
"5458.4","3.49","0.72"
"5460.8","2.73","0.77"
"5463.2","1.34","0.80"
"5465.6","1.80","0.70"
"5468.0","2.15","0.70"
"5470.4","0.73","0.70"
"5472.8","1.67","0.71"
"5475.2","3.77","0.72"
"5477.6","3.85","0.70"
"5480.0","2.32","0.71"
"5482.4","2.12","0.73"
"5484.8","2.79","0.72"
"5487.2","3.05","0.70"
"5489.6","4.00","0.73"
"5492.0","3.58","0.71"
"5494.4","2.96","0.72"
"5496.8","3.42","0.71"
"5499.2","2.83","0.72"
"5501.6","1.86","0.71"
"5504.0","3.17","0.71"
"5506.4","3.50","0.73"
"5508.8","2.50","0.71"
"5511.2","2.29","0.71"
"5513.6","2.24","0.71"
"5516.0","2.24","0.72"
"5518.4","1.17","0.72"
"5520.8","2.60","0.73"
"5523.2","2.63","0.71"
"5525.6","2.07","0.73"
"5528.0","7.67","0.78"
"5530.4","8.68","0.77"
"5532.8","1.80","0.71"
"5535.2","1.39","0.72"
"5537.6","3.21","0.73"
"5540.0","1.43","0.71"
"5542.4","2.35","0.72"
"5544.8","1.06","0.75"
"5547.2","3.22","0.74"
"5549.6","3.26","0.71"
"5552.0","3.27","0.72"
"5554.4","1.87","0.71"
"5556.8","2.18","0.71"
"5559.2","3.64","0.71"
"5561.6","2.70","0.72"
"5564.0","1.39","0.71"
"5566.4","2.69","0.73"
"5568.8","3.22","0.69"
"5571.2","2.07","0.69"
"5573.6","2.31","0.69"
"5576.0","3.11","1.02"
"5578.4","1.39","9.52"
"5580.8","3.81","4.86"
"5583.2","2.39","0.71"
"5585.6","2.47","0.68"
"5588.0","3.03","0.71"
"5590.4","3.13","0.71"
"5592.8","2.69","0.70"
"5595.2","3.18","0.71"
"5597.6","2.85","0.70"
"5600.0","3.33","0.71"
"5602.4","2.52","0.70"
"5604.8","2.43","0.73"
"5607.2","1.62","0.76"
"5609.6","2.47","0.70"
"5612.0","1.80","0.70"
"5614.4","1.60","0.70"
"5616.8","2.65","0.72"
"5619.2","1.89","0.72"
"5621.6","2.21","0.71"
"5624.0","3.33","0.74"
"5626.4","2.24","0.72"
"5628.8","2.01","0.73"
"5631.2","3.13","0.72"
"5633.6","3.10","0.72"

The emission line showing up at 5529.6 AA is Hbeta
